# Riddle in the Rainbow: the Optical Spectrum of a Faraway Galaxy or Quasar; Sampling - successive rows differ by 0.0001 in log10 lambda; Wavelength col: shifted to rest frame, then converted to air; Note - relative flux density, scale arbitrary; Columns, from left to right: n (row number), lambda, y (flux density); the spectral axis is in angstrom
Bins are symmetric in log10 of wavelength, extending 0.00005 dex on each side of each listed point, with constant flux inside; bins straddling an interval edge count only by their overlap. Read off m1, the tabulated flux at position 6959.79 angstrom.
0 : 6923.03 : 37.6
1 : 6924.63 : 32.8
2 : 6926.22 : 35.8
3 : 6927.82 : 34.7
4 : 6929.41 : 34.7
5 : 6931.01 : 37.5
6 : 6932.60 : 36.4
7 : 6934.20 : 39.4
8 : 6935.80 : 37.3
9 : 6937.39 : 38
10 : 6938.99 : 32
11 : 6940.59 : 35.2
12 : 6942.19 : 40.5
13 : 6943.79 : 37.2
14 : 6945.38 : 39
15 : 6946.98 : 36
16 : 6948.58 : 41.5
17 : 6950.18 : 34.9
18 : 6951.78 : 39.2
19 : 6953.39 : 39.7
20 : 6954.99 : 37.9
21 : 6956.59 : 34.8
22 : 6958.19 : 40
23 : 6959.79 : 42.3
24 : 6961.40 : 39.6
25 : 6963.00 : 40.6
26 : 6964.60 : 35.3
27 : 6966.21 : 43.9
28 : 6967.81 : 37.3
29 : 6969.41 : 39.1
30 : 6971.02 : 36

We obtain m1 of 42.3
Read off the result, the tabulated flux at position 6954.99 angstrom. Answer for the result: 37.9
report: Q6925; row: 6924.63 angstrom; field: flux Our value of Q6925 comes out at 32.8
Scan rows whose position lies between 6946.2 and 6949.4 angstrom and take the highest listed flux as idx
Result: 41.5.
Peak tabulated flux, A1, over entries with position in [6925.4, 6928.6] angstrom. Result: 35.8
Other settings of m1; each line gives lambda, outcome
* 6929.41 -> 34.7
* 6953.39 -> 39.7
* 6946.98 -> 36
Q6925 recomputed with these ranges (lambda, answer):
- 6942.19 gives 40.5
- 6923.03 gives 37.6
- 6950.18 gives 34.9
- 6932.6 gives 36.4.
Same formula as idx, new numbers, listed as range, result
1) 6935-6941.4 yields 38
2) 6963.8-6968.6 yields 43.9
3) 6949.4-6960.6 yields 42.3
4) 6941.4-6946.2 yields 40.5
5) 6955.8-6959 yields 40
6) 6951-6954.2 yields 39.7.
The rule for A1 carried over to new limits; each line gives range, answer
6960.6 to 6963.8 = 40.6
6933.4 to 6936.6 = 39.4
